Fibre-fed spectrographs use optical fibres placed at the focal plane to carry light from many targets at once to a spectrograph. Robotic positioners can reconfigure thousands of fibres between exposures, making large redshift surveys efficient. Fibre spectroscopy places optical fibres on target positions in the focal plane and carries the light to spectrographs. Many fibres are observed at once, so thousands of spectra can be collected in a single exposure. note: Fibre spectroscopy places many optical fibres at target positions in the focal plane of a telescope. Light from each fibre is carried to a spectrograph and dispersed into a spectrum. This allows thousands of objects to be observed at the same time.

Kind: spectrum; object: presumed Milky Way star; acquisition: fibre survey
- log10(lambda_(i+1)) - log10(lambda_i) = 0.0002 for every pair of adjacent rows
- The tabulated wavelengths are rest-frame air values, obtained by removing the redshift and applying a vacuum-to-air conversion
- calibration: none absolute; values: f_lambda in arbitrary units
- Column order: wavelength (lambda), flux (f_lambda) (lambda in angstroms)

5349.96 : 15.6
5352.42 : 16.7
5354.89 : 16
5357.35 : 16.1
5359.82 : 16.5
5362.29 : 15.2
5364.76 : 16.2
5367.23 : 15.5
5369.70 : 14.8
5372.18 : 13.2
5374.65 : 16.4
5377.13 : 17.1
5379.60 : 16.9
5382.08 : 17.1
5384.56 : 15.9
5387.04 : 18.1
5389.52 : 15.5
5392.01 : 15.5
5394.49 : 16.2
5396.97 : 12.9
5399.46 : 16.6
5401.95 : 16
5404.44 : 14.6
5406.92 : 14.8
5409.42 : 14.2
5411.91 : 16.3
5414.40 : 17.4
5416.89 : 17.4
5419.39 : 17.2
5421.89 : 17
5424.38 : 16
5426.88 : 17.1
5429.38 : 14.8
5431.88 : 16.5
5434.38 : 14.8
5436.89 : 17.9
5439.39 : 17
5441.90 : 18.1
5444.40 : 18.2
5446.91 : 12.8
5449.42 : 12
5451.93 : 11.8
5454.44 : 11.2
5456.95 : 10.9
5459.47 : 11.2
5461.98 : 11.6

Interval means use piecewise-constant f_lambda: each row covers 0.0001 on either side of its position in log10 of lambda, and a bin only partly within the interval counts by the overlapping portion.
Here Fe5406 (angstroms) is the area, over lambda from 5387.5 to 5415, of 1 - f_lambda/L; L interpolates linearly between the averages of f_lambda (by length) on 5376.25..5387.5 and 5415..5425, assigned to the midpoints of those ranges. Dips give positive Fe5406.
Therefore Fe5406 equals 2.4 angstroms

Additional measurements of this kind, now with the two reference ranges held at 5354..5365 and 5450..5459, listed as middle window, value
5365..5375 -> 0.33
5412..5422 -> -3.03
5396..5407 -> -0.89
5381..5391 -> -1.31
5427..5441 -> -4.52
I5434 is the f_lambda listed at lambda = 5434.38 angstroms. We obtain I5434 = 14.8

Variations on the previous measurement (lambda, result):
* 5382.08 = 17.1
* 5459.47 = 11.2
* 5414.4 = 17.4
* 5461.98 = 11.6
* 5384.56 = 15.9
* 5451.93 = 11.8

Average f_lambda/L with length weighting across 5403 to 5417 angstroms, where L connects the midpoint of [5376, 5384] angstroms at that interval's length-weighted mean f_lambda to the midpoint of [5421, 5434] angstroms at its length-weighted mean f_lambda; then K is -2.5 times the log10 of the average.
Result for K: 0.053 mag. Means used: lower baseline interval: 16.9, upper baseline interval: 16.2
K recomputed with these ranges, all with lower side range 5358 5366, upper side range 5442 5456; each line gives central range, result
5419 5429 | -0.17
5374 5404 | -0.06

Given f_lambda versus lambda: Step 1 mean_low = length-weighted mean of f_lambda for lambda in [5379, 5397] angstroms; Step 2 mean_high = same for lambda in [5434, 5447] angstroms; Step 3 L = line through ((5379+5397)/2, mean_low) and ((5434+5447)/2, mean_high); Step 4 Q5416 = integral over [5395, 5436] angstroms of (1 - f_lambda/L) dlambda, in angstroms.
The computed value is 1.7 angstroms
